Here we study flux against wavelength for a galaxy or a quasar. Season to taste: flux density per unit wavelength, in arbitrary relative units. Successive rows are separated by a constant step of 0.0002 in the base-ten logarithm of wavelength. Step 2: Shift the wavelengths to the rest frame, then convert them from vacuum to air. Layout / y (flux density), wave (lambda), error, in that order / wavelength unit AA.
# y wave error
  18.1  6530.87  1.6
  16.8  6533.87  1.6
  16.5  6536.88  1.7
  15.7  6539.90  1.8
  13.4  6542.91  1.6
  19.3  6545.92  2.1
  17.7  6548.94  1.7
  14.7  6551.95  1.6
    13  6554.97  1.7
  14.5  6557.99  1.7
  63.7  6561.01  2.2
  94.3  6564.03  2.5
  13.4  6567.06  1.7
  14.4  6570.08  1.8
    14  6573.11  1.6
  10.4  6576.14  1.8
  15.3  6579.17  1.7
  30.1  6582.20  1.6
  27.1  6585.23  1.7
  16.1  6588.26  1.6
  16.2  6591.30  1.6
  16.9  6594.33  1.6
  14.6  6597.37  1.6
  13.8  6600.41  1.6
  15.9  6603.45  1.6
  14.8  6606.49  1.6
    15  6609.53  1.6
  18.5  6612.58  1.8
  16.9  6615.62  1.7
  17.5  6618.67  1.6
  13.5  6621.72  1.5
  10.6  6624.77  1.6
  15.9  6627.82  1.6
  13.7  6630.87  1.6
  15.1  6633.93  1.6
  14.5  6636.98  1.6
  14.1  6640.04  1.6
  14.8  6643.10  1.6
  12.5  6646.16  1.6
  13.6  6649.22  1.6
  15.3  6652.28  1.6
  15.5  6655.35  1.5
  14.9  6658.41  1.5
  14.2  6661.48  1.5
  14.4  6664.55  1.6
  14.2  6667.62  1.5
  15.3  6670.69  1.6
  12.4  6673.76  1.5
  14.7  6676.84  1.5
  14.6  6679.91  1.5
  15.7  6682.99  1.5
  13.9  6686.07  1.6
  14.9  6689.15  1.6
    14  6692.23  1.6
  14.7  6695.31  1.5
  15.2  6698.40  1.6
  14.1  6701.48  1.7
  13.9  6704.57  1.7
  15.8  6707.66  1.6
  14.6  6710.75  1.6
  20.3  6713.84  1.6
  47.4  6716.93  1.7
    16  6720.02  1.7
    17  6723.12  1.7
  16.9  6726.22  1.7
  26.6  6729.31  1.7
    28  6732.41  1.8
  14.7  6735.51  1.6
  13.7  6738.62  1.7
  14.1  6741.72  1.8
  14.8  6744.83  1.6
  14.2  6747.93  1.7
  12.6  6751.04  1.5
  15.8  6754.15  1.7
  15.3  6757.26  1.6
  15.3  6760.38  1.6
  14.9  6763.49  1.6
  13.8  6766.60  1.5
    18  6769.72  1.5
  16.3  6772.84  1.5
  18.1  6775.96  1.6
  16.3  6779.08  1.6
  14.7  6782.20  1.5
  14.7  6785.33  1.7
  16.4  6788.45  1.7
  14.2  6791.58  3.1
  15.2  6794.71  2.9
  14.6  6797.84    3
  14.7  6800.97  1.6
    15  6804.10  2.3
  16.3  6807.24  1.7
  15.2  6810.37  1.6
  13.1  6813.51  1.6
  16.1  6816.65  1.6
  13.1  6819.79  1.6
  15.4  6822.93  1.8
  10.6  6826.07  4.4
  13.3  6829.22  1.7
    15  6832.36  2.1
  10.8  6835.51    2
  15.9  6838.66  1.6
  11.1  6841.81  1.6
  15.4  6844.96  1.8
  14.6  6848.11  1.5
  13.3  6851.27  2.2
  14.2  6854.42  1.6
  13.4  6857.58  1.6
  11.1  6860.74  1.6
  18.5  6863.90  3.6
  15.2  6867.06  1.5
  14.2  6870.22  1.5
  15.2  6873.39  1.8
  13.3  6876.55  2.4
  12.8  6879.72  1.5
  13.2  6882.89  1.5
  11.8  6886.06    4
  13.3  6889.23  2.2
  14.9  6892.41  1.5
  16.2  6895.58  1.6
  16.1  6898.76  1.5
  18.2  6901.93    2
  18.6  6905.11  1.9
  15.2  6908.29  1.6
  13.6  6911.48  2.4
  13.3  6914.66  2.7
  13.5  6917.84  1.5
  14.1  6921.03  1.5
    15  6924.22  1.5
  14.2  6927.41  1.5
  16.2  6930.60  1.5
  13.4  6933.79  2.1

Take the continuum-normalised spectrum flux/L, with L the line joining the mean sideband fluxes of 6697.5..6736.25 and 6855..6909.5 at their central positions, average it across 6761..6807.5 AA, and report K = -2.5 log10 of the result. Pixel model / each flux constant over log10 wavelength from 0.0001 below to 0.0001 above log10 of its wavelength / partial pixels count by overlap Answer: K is 0.161 mag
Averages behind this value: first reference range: 20.2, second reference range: 14.8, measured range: 15.5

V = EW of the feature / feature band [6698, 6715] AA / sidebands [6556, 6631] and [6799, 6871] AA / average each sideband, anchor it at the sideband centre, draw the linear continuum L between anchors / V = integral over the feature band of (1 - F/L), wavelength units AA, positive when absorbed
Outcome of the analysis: 2.18 AA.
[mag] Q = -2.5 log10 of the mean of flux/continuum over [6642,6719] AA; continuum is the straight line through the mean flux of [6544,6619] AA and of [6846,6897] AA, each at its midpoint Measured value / 0.18 mag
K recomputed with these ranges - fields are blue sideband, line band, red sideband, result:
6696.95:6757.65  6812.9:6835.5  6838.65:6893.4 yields 0.12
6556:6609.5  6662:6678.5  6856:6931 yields 0.42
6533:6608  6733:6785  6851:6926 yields 0.13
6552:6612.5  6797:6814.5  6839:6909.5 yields 0.11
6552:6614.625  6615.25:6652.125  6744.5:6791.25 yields 0.39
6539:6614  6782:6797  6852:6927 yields 0.11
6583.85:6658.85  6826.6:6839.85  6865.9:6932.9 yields 0.11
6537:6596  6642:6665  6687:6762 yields 0.35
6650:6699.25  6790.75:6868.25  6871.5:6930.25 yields 0.03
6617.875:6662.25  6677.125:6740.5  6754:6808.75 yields -0.20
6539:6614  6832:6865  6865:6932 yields 0.14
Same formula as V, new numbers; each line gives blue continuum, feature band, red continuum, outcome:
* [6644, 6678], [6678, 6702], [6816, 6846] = -0.9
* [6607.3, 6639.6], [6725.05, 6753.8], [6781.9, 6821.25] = -4.4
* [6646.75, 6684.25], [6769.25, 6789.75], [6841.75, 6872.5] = -2.7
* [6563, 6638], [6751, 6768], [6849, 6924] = 1.6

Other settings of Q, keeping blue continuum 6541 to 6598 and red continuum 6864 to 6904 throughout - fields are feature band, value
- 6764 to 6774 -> 0.12 mag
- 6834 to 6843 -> 0.25 mag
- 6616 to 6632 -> 0.44 mag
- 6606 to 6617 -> 0.32 mag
